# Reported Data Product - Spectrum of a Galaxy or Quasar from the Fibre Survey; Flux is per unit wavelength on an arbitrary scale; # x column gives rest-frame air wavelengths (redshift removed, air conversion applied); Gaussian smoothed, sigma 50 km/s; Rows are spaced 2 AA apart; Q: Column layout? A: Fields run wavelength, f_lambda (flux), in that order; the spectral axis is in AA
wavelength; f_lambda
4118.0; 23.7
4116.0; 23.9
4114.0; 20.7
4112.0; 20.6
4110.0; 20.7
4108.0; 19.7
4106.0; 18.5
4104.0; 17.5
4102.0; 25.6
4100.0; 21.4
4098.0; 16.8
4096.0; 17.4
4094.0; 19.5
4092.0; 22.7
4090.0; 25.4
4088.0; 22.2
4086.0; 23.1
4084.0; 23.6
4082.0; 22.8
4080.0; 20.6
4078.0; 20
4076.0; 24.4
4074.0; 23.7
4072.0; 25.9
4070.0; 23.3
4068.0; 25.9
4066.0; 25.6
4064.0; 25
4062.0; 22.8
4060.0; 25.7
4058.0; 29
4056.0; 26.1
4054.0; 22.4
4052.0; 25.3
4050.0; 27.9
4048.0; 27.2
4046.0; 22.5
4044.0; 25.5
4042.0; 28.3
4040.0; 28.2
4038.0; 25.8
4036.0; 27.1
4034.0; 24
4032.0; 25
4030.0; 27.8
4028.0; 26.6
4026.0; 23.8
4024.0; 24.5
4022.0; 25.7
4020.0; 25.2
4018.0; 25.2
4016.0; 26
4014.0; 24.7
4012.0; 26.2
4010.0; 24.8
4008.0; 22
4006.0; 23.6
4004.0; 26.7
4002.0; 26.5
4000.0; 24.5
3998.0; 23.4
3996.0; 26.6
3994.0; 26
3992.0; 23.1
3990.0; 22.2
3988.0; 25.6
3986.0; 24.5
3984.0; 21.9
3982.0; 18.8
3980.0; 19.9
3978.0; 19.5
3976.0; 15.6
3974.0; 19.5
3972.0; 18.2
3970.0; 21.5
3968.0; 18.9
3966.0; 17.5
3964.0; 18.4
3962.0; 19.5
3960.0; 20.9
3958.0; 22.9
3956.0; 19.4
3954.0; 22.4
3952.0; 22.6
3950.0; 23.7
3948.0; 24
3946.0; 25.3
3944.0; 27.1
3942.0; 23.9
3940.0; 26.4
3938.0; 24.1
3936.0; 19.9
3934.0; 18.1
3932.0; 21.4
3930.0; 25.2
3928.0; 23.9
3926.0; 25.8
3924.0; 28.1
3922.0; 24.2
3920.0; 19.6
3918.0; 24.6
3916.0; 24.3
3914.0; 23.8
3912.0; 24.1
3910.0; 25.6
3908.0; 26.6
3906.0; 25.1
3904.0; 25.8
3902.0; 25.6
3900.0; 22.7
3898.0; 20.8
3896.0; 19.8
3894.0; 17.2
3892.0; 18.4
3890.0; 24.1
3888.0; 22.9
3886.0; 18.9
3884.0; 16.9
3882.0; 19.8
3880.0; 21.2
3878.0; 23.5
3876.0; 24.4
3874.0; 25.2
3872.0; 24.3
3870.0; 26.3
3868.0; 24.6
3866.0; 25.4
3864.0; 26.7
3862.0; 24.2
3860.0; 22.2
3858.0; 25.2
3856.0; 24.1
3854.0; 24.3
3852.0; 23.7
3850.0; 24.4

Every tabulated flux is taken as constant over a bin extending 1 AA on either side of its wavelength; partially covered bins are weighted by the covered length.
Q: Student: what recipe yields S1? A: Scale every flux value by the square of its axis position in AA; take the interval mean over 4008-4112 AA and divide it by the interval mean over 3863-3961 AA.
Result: 1.1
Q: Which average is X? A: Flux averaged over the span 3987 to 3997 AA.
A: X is 24.7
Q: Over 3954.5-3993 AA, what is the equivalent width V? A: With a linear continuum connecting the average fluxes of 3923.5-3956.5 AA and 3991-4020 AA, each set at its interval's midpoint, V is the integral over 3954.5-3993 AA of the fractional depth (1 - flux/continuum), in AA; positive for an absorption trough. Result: 6.1 AA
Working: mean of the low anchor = 23.6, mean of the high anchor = 25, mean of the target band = 20.4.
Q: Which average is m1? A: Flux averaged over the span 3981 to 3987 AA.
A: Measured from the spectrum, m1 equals 21.7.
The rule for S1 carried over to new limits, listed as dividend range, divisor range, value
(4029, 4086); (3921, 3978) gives 1.20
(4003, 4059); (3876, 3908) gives 1.26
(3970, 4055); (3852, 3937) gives 1.11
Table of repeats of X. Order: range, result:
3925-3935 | 22.9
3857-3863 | 23.9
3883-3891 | 20.7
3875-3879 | 23.9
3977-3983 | 19.4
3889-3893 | 21.2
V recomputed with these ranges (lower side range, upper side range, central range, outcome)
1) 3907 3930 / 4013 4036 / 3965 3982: 4.21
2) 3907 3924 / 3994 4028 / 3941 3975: 4.32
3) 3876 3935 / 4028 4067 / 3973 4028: 2.75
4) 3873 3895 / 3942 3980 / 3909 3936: -3.26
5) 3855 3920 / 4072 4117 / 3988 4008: -2.11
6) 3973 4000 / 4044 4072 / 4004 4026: -1.34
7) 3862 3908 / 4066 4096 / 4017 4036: -2.05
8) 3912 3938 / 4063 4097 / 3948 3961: 0.62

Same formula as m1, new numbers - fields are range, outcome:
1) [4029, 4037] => 26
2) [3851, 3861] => 23.9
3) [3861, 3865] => 25.4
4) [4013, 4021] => 25.3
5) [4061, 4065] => 23.9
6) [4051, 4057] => 24.6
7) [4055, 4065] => 25.7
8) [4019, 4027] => 24.8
